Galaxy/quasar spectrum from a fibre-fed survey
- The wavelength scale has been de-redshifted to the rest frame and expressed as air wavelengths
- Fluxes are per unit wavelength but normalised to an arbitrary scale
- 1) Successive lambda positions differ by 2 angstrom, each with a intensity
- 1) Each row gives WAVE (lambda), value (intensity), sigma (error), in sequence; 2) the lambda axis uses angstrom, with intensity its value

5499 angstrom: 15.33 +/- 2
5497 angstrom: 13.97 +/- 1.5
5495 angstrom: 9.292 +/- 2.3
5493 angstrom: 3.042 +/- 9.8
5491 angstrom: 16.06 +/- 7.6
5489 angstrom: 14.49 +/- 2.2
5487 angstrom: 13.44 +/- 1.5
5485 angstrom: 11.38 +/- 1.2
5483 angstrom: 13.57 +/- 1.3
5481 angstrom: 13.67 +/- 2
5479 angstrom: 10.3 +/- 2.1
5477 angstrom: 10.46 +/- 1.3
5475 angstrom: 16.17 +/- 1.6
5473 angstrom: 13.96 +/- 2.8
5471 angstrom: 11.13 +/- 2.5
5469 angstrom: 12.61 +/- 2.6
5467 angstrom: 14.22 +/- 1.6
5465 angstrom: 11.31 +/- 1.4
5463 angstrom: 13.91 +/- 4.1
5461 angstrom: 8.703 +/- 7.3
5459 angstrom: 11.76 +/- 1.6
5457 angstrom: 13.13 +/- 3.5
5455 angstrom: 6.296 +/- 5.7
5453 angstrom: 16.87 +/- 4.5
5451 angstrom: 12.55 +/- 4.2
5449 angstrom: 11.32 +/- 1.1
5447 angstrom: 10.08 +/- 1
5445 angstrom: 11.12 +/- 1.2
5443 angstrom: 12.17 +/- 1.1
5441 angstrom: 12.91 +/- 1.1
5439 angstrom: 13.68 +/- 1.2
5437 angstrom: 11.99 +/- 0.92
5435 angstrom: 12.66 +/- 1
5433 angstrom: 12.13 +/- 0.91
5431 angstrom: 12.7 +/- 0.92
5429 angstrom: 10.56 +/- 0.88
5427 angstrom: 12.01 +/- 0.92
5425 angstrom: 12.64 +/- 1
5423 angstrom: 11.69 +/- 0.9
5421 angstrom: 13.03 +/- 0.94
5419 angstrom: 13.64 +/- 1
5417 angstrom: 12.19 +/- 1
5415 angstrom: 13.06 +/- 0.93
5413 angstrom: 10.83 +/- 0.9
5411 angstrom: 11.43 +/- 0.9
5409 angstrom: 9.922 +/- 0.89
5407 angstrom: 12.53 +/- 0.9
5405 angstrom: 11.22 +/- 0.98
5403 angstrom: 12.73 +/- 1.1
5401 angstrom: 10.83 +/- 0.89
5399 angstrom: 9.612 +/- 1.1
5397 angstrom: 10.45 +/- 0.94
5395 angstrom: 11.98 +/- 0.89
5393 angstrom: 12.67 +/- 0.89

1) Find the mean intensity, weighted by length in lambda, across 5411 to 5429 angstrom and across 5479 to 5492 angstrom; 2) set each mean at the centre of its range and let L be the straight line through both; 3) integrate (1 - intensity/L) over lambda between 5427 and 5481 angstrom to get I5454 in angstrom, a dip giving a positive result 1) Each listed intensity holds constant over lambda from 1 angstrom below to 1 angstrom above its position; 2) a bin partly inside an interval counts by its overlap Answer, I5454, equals 3.2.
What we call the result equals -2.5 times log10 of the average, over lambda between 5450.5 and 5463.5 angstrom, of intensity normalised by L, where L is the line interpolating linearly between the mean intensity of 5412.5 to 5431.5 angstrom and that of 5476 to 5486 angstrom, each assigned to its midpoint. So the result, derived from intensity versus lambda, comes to 0.02 mag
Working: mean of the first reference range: 12.3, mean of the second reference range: 11.9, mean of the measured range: 11.8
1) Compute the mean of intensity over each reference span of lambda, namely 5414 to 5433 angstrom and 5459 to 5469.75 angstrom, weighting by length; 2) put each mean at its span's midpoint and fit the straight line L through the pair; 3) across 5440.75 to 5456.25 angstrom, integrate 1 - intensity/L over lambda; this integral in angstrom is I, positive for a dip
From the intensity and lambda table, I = 0.7 angstrom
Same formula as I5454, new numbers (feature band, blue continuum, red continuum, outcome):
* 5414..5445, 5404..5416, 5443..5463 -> -2.52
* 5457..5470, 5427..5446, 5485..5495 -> -0.37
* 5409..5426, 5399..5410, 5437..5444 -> -0.49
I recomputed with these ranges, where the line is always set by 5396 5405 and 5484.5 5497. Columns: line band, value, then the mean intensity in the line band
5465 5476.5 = -1.93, 13.3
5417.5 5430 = -1.33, 12.3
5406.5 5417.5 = -0.58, 11.6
